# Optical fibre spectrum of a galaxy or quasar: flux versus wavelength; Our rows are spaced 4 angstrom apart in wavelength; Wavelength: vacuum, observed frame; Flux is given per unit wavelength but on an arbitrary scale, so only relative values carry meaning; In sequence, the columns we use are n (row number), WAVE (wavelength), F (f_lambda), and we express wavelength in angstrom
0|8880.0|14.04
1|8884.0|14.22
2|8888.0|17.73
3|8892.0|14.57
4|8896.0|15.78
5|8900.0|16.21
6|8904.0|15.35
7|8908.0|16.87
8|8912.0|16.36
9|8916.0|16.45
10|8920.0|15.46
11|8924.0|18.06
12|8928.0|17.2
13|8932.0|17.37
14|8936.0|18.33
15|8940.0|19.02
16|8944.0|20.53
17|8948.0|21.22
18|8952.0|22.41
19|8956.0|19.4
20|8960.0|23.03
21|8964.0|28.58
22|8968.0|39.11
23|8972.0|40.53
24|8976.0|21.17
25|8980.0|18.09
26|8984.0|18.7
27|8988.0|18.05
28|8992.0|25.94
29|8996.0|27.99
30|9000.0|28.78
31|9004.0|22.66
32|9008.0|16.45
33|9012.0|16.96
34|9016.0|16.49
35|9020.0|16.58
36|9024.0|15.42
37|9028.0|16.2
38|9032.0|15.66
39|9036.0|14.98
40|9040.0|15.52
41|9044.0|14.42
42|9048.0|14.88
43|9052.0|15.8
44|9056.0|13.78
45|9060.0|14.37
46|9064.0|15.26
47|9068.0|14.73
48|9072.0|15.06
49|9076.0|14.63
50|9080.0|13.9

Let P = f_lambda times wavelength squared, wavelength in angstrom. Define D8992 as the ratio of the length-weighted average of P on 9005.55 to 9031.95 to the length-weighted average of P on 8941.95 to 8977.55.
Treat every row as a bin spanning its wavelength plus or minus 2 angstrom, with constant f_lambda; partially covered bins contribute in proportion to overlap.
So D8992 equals 0.6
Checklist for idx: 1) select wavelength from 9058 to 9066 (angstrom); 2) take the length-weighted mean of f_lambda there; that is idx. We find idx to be 14.8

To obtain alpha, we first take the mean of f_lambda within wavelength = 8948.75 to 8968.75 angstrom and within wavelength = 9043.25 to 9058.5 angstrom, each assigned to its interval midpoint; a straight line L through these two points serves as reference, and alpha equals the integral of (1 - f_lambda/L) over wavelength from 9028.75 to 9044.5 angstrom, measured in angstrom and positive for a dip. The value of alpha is 1.04 angstrom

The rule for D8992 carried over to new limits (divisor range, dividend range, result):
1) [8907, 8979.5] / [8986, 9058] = 0.85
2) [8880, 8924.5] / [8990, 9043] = 1.23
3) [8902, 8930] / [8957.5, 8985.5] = 1.66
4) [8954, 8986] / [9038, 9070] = 0.58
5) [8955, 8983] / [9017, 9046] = 0.58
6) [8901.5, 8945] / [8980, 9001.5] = 1.37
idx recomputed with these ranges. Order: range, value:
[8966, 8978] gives 33.6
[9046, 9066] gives 14.8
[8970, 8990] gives 23.3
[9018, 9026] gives 16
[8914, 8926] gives 16.7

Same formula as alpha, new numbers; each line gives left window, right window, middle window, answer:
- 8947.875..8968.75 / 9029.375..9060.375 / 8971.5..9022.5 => -2.1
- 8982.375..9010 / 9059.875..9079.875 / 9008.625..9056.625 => 7.9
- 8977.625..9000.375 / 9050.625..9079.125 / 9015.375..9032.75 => 2.6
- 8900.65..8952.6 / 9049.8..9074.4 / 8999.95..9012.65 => -3.5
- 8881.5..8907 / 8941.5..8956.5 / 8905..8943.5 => 2.6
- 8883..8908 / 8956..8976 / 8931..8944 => 3.1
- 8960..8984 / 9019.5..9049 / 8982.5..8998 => 0.9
